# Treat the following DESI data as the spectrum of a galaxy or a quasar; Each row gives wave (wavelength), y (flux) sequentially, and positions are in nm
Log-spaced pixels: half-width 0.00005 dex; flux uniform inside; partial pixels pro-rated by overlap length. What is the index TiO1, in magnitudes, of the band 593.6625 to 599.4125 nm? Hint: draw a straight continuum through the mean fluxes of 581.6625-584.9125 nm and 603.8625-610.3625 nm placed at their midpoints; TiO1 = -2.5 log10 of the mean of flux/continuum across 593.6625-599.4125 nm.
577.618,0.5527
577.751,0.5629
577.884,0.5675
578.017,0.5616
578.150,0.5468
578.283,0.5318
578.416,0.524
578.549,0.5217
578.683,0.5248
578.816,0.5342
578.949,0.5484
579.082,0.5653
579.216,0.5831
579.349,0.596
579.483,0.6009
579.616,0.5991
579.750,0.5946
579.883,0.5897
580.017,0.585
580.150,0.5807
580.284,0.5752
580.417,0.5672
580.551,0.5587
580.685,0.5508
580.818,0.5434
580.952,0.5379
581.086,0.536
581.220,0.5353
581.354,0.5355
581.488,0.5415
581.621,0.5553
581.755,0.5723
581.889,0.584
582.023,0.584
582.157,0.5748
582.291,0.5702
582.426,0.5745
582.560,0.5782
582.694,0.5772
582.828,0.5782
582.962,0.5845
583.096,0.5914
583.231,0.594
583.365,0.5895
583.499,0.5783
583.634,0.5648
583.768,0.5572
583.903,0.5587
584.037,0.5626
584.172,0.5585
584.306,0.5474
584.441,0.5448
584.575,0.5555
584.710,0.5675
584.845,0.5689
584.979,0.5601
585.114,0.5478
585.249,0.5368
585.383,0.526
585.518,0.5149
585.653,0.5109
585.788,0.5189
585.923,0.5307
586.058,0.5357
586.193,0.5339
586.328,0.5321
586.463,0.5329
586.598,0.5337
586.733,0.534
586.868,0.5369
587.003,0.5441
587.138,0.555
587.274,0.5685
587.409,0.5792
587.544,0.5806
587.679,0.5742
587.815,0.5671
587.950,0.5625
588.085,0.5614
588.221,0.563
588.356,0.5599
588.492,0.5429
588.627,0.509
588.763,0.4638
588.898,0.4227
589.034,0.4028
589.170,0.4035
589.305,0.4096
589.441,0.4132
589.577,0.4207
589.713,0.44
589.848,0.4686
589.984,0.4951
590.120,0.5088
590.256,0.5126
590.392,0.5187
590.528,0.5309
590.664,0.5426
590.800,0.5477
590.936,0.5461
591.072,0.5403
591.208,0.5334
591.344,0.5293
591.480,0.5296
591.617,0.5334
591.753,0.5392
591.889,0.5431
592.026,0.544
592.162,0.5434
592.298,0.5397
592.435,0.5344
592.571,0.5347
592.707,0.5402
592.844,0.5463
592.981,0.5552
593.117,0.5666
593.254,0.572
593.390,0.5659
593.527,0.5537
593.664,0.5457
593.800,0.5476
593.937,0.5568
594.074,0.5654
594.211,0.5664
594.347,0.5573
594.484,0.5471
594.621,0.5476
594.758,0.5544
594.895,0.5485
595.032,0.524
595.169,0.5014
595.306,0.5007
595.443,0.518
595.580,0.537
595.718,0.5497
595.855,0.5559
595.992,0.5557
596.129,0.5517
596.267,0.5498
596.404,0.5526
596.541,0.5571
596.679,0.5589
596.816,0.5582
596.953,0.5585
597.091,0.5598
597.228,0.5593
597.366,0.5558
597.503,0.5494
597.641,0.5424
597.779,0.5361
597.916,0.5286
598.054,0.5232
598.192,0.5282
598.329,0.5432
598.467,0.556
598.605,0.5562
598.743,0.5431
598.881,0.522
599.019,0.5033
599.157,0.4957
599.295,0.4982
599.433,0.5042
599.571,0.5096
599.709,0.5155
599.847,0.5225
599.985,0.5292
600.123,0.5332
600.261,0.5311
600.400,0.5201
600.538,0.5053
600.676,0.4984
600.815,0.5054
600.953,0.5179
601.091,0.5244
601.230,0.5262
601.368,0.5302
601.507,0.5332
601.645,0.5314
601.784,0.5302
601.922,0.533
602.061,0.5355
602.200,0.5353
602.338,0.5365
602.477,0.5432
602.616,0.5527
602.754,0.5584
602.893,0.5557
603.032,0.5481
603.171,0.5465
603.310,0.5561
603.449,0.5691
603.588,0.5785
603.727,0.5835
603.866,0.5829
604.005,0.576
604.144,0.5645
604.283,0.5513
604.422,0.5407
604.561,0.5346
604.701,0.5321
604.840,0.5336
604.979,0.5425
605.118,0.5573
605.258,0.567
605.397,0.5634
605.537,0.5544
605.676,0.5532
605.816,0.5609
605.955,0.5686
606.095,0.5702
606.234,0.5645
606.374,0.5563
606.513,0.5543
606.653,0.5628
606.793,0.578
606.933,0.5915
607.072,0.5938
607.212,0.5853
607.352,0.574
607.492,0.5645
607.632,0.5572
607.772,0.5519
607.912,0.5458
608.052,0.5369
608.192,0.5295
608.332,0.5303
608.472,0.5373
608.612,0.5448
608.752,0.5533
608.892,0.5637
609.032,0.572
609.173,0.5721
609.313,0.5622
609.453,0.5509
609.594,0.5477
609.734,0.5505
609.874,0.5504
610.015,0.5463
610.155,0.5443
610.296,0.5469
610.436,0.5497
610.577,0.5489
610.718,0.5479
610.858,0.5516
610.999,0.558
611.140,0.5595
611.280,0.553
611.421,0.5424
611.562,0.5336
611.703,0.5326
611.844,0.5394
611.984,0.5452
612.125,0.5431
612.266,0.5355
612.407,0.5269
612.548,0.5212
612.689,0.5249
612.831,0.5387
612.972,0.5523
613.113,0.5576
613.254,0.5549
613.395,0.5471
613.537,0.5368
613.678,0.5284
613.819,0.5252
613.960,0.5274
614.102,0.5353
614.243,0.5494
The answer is 0.042 mag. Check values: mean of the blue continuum 0.571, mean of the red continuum 0.557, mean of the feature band 0.542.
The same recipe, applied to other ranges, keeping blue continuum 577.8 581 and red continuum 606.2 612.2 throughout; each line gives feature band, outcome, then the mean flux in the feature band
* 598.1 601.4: 0.07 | 0.522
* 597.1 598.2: 0.03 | 0.542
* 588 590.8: 0.15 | 0.486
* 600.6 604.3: 0.02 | 0.544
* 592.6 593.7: 0.01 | 0.555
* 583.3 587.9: 0.02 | 0.55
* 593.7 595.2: 0.02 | 0.548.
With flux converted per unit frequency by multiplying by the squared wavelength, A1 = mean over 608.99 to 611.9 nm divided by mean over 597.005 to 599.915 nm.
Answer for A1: 1.1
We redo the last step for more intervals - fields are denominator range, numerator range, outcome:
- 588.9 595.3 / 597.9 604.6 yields 1.06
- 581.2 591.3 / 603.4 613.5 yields 1.11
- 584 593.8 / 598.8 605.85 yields 1.06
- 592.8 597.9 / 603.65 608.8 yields 1.05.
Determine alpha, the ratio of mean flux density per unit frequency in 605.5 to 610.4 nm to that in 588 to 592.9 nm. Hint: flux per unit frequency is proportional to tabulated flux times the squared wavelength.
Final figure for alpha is 1.2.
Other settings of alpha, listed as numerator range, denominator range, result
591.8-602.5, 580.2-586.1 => 1.01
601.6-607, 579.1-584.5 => 1.05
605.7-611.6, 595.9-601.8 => 1.08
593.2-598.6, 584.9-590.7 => 1.09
